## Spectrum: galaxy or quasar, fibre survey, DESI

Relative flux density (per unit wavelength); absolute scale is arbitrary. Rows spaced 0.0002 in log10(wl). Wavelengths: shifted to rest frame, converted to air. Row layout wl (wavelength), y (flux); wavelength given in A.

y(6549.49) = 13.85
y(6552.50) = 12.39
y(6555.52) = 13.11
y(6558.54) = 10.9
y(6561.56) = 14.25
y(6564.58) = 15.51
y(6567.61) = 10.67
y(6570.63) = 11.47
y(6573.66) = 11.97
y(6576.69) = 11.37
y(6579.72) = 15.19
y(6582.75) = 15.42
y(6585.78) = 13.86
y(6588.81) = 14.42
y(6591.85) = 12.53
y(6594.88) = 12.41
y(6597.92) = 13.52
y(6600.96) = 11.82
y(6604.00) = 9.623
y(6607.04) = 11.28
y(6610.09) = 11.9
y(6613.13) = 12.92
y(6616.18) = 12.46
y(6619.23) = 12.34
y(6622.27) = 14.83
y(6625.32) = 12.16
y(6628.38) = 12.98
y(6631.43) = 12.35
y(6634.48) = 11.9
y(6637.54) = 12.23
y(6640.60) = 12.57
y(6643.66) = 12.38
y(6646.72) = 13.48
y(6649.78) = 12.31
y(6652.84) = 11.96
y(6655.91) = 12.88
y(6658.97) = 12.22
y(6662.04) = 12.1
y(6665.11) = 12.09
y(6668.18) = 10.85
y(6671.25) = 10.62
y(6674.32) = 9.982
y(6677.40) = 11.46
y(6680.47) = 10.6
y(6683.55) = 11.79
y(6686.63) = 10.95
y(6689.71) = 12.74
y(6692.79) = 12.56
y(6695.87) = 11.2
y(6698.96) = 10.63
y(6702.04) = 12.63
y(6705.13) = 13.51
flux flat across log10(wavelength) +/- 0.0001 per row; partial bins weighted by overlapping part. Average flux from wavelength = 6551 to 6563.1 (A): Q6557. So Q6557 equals 12.7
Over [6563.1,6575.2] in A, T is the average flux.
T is 12.4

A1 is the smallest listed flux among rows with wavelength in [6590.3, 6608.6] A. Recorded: 9.623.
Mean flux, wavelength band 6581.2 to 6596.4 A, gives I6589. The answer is 13.7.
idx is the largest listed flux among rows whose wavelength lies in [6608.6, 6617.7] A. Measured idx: 12.92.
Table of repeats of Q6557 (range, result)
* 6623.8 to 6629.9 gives 12.6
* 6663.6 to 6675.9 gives 10.9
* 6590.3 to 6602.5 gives 12.6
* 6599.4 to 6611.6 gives 11.2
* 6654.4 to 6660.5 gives 12.6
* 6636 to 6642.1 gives 12.4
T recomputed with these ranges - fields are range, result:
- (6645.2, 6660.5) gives 12.6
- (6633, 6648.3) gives 12.5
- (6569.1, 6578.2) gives 11.6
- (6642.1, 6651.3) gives 12.7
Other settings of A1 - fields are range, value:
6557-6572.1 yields 10.67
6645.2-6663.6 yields 11.96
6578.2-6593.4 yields 12.53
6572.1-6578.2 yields 11.37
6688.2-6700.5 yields 10.63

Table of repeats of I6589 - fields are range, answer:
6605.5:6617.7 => 12.1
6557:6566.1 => 13.5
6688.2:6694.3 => 12.7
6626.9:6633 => 12.7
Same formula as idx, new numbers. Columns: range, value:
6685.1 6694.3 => 12.74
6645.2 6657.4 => 13.48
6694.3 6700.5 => 11.2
